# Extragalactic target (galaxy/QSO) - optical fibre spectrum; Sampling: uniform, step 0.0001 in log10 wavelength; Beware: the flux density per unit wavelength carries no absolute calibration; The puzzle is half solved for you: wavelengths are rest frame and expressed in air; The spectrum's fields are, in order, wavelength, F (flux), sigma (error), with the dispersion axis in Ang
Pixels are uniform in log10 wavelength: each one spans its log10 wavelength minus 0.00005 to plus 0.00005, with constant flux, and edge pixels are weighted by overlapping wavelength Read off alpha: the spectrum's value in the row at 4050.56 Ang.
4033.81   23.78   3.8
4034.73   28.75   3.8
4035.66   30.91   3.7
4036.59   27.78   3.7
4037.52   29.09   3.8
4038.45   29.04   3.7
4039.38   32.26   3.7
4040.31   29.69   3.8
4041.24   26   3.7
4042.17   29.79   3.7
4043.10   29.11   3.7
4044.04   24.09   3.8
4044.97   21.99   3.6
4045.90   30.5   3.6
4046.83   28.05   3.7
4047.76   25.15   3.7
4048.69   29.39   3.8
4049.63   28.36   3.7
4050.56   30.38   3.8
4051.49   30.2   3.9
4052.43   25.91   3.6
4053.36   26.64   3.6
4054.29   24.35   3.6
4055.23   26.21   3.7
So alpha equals 30.38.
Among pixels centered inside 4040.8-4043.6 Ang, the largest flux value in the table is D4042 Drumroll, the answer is 29.79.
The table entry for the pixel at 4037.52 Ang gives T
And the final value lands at 29.09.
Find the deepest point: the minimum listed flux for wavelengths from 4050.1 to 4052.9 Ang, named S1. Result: 25.91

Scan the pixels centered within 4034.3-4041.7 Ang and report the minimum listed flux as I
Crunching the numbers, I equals 26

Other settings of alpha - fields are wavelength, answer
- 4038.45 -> 29.04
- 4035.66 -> 30.91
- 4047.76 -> 25.15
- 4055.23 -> 26.21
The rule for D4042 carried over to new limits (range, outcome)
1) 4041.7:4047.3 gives 30.5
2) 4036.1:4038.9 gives 29.09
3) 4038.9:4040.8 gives 32.26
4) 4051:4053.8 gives 30.2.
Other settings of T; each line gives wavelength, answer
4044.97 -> 21.99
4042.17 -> 29.79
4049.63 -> 28.36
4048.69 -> 29.39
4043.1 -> 29.11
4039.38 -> 32.26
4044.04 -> 24.09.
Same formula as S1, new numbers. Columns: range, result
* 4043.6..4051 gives 21.99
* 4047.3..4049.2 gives 25.15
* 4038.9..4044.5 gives 24.09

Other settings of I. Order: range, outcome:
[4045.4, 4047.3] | 28.05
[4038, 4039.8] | 29.04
